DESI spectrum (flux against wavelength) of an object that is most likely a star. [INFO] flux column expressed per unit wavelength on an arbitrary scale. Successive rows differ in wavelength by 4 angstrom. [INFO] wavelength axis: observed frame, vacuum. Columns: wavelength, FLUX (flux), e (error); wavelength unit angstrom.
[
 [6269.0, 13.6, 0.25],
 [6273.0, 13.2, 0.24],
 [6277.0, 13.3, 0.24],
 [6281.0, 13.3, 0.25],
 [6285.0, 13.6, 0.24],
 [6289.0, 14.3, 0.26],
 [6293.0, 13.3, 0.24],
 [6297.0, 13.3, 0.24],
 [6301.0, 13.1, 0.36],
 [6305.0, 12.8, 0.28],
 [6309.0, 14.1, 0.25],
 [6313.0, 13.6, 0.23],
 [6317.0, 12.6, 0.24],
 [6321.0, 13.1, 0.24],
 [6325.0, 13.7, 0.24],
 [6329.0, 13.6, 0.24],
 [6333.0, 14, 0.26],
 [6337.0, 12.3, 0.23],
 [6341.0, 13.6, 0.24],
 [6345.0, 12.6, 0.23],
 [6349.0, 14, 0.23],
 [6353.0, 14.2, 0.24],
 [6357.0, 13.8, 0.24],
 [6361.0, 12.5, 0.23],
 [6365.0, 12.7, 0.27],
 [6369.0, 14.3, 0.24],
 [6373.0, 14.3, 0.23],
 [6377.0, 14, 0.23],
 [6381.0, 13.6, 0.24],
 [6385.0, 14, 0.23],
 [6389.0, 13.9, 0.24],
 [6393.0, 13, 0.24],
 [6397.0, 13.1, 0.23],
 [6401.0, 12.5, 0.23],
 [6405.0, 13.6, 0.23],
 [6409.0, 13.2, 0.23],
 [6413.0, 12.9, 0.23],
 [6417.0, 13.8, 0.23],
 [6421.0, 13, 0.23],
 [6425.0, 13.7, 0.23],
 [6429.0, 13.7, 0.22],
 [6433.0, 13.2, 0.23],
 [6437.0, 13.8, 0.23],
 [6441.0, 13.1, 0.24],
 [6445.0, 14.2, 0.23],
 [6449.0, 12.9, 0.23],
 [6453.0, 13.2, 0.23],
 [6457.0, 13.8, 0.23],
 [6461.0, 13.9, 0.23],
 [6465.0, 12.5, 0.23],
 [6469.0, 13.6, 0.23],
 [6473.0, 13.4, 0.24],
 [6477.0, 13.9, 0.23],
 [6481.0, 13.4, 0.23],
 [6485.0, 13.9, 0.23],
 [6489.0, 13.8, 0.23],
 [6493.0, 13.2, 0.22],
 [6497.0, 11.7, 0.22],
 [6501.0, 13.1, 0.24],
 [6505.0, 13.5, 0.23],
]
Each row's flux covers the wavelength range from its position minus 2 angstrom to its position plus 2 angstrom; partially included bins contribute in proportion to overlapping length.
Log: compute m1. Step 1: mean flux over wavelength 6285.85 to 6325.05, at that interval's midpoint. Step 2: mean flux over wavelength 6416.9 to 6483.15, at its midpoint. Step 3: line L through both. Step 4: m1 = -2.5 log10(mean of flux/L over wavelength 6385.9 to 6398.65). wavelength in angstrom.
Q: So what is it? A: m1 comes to 0.00 mag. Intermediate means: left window 13.4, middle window 13.4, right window 13.5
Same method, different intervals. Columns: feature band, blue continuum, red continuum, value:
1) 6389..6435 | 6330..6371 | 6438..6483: 0.013 mag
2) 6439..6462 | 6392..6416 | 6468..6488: -0.005 mag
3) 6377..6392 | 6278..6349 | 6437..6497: -0.032 mag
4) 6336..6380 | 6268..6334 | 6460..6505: -0.010 mag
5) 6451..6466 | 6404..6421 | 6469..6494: 0.009 mag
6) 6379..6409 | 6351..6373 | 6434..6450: 0.014 mag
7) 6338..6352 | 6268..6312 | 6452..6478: 0.006 mag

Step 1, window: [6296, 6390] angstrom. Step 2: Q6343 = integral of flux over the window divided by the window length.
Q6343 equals 13.5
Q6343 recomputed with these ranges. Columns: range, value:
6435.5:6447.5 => 13.7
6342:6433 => 13.5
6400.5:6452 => 13.4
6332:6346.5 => 13.1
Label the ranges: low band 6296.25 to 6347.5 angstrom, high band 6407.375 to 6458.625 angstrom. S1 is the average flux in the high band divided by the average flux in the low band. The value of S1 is 1.01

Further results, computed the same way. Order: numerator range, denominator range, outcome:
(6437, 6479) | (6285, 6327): 1.00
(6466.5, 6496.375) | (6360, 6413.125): 1.00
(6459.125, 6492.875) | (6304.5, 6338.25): 1.01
